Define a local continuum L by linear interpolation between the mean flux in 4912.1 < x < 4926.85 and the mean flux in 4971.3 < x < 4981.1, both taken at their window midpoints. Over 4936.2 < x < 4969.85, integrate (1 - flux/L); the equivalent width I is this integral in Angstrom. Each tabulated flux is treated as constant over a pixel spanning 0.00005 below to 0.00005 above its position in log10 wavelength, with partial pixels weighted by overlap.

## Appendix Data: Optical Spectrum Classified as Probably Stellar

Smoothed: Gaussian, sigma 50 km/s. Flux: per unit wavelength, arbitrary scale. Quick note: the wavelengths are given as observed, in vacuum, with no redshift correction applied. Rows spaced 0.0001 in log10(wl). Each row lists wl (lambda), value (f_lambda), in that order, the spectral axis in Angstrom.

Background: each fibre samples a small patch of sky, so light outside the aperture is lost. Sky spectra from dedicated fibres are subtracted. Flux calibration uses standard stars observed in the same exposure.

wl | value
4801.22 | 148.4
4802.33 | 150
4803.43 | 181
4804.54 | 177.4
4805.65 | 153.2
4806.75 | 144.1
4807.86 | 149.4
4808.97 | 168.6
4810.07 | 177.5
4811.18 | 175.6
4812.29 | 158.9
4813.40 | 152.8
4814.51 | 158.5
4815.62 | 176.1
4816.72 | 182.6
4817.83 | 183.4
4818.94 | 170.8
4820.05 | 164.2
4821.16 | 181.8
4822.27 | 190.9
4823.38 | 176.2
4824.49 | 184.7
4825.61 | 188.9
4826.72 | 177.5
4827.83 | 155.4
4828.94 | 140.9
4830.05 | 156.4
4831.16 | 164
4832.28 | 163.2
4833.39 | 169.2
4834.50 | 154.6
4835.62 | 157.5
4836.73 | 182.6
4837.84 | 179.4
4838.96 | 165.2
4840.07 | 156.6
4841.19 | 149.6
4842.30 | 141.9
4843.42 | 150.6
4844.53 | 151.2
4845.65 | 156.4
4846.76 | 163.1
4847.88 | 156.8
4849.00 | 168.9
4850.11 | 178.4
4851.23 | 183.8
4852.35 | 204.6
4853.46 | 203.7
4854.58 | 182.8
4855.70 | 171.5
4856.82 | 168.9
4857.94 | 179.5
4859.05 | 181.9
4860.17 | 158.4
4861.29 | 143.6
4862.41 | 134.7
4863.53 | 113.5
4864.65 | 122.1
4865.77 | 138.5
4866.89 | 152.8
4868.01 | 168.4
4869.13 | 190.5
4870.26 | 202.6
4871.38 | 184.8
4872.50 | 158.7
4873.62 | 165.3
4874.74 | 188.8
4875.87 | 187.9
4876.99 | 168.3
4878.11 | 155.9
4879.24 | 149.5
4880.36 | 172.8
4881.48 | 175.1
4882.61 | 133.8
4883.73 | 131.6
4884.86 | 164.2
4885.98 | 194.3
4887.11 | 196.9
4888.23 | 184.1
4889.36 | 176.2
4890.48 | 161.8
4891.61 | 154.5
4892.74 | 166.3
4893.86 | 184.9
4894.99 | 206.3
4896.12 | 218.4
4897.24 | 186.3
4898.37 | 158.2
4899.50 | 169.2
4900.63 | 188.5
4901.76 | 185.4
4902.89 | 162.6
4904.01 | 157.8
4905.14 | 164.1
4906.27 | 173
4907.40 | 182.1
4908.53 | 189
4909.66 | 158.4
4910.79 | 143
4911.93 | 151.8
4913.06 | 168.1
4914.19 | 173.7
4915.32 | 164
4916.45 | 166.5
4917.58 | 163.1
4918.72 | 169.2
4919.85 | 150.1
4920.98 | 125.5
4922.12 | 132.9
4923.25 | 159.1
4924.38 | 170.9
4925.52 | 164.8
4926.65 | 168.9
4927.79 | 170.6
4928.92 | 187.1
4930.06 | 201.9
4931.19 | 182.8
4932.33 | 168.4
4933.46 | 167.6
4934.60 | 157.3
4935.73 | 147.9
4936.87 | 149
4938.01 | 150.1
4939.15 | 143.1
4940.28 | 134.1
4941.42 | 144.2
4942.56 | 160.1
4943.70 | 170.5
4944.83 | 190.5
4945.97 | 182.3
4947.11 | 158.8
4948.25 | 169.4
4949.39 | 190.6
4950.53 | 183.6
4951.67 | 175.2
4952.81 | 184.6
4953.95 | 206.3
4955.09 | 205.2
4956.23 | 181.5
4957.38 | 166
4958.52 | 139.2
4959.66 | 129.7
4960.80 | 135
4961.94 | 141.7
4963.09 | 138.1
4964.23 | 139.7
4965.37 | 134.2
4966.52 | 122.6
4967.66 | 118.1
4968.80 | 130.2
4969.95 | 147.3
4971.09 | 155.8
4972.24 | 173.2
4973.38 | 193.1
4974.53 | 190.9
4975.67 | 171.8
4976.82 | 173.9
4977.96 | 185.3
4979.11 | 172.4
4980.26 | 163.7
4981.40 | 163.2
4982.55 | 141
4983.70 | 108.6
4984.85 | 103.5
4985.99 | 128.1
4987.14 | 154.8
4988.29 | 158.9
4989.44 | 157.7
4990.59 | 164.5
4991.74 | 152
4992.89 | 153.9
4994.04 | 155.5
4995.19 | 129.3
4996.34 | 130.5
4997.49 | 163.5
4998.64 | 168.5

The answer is 2.4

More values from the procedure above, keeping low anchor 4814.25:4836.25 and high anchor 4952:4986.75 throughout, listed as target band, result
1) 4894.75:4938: -2.0 Angstrom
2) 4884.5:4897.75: -1.6 Angstrom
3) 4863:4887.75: 0.0 Angstrom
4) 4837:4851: 0.6 Angstrom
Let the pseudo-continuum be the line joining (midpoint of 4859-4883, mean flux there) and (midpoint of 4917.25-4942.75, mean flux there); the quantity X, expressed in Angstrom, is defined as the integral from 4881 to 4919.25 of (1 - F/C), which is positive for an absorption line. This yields -2.6 Angstrom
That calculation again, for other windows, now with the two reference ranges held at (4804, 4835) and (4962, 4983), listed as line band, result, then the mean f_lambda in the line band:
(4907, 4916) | -0.3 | 166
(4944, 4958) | -2.2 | 182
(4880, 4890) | -0.4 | 170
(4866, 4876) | -0.7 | 176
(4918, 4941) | -0.1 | 160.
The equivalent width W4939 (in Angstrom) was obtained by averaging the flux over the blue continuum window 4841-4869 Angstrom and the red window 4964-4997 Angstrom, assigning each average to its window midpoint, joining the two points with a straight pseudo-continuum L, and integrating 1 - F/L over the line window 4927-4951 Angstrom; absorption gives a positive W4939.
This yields -1.96 Angstrom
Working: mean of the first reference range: 162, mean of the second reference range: 151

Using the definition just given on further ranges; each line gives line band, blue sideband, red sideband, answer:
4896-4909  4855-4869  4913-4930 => -1.3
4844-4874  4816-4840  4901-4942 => 0.3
